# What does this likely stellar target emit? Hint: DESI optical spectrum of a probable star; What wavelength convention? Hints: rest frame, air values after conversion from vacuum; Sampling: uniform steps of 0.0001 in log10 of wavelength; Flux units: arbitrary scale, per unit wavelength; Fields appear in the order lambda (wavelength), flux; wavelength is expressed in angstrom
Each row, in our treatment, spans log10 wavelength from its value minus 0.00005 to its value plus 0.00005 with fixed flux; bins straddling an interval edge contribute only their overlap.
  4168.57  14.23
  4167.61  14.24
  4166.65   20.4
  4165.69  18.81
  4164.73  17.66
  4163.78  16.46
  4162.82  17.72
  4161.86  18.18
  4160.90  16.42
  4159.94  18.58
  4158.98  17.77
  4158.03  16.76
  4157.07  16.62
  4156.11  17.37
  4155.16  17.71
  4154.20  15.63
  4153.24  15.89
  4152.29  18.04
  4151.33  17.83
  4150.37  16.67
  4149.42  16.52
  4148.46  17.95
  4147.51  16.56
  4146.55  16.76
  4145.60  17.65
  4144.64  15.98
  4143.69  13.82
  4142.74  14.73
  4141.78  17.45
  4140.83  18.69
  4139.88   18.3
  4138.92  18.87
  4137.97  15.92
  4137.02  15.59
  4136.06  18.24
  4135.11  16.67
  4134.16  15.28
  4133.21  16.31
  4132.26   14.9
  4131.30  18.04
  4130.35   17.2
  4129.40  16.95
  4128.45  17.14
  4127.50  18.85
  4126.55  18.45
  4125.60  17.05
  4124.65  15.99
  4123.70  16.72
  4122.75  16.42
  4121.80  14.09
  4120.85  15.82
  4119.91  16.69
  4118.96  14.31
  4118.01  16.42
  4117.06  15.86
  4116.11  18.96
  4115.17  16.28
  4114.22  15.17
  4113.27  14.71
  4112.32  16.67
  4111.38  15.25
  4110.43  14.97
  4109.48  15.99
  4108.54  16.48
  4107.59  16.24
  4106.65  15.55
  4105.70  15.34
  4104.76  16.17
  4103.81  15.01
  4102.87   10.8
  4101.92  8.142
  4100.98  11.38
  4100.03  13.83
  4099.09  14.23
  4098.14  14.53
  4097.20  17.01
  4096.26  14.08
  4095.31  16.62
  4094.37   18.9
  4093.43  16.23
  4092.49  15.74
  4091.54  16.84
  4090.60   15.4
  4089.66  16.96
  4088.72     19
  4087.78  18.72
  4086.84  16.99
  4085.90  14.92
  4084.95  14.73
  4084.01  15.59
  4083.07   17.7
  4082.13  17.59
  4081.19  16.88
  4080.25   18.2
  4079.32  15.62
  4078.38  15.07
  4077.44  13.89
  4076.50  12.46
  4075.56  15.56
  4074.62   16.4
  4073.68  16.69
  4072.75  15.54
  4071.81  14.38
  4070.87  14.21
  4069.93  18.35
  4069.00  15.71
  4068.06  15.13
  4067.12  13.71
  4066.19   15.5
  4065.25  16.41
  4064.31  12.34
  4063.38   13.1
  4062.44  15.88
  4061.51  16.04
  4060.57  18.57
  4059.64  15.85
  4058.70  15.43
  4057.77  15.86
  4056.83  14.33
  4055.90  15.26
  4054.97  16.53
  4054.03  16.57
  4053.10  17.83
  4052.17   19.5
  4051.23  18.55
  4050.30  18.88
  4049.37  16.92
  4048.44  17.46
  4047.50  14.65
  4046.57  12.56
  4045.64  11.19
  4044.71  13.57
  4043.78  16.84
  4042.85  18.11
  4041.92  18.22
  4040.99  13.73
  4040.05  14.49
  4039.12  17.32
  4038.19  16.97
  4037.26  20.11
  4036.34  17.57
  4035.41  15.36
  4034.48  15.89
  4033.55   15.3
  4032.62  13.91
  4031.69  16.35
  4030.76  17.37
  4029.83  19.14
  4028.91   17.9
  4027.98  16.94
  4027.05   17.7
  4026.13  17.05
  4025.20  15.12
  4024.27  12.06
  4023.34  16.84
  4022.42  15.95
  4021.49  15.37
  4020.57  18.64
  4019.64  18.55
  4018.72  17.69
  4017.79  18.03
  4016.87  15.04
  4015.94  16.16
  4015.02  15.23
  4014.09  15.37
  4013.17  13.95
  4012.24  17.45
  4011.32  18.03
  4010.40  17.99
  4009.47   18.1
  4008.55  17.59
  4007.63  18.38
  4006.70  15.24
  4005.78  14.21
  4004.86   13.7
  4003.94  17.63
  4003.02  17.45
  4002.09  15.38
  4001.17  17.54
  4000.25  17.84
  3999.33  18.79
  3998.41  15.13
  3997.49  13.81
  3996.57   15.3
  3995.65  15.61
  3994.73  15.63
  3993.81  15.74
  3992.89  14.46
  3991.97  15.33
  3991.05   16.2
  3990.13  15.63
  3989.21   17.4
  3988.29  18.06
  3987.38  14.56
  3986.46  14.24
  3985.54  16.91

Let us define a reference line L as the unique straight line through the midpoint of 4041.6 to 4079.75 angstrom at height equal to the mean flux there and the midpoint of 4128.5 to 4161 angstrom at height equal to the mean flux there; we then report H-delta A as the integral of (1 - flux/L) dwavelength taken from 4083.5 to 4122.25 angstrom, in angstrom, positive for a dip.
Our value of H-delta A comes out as 1.8 angstrom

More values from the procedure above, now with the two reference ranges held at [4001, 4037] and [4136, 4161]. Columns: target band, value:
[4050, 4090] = 1.43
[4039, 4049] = 0.82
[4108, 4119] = 0.55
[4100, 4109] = 1.56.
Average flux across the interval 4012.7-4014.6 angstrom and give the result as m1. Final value 14.6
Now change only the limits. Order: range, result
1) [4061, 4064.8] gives 14.4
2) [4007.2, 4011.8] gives 18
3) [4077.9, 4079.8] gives 15.4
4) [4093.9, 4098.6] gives 16.2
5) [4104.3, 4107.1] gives 15.7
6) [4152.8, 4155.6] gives 16.4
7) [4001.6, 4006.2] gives 15.7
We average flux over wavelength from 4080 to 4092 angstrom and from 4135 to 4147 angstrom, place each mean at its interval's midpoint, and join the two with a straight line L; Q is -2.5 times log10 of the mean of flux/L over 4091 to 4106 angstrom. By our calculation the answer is 0.15 mag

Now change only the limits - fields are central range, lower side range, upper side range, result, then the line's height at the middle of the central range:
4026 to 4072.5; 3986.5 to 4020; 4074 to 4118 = -0.010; 16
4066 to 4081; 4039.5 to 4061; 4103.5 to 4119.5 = 0.040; 16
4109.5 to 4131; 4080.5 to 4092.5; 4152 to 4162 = 0.037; 16.9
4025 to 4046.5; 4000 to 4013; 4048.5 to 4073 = 0.006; 16.4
